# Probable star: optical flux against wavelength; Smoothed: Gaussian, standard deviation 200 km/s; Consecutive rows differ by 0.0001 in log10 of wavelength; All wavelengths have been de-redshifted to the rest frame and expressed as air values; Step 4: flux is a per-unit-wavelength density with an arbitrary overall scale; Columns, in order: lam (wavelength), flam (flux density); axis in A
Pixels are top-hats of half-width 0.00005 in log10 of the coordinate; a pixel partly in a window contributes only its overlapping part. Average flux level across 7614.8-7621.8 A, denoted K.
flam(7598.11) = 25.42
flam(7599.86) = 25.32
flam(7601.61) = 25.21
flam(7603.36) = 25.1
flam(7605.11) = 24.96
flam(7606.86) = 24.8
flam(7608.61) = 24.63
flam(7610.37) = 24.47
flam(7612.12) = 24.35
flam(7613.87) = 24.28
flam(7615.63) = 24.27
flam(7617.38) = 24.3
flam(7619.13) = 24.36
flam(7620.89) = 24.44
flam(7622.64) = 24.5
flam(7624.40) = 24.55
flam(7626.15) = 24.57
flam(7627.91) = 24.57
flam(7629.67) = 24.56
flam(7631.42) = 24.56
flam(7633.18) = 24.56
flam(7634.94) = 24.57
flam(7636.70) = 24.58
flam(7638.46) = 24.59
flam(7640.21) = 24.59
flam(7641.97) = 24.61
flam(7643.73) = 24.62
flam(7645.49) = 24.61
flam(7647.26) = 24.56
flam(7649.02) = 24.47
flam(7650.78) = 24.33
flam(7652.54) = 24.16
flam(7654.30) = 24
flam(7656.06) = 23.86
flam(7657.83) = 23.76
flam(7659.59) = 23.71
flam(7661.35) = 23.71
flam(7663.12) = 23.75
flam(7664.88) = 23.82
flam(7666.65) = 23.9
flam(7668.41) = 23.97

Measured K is 24.4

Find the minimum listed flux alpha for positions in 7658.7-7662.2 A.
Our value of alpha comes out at 23.71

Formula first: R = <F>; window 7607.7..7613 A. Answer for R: 24.5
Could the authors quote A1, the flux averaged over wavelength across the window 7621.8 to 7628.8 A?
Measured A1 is 24.5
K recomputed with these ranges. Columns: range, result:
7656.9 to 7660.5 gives 23.7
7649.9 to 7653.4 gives 24.3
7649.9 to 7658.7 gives 24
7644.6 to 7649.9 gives 24.5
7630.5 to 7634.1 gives 24.6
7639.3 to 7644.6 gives 24.6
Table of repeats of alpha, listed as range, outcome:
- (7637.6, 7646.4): 24.59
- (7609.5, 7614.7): 24.28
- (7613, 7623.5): 24.27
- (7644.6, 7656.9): 23.86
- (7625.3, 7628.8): 24.57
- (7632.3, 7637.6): 24.56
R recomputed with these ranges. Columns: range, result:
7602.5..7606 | 25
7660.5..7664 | 23.7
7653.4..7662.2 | 23.8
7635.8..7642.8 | 24.6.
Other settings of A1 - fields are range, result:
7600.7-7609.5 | 24.9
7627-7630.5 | 24.5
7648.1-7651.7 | 24.4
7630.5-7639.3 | 24.6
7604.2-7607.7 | 24.9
